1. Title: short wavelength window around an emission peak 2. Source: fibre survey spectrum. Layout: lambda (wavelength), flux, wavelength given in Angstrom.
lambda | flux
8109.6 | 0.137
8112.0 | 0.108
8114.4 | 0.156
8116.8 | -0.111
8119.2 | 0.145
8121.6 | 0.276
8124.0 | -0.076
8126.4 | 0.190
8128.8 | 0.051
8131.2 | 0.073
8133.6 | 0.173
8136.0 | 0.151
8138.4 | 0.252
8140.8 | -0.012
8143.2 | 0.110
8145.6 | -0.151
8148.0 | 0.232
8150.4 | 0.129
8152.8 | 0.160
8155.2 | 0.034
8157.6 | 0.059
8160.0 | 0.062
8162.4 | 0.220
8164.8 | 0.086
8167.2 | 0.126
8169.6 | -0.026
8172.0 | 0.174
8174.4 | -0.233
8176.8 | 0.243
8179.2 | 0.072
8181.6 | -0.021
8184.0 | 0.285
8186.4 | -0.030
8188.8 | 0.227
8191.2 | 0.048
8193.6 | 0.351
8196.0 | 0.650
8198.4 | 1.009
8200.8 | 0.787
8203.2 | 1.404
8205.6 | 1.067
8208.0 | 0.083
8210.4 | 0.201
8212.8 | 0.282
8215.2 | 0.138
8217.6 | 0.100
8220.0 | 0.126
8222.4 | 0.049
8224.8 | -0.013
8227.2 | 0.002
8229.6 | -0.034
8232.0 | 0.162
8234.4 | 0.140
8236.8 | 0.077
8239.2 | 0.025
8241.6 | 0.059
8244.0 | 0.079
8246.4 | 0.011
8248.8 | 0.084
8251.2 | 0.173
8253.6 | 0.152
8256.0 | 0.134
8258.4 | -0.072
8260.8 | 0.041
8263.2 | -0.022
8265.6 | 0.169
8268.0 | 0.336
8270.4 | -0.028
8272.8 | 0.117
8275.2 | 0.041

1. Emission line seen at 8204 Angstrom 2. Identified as [O II]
